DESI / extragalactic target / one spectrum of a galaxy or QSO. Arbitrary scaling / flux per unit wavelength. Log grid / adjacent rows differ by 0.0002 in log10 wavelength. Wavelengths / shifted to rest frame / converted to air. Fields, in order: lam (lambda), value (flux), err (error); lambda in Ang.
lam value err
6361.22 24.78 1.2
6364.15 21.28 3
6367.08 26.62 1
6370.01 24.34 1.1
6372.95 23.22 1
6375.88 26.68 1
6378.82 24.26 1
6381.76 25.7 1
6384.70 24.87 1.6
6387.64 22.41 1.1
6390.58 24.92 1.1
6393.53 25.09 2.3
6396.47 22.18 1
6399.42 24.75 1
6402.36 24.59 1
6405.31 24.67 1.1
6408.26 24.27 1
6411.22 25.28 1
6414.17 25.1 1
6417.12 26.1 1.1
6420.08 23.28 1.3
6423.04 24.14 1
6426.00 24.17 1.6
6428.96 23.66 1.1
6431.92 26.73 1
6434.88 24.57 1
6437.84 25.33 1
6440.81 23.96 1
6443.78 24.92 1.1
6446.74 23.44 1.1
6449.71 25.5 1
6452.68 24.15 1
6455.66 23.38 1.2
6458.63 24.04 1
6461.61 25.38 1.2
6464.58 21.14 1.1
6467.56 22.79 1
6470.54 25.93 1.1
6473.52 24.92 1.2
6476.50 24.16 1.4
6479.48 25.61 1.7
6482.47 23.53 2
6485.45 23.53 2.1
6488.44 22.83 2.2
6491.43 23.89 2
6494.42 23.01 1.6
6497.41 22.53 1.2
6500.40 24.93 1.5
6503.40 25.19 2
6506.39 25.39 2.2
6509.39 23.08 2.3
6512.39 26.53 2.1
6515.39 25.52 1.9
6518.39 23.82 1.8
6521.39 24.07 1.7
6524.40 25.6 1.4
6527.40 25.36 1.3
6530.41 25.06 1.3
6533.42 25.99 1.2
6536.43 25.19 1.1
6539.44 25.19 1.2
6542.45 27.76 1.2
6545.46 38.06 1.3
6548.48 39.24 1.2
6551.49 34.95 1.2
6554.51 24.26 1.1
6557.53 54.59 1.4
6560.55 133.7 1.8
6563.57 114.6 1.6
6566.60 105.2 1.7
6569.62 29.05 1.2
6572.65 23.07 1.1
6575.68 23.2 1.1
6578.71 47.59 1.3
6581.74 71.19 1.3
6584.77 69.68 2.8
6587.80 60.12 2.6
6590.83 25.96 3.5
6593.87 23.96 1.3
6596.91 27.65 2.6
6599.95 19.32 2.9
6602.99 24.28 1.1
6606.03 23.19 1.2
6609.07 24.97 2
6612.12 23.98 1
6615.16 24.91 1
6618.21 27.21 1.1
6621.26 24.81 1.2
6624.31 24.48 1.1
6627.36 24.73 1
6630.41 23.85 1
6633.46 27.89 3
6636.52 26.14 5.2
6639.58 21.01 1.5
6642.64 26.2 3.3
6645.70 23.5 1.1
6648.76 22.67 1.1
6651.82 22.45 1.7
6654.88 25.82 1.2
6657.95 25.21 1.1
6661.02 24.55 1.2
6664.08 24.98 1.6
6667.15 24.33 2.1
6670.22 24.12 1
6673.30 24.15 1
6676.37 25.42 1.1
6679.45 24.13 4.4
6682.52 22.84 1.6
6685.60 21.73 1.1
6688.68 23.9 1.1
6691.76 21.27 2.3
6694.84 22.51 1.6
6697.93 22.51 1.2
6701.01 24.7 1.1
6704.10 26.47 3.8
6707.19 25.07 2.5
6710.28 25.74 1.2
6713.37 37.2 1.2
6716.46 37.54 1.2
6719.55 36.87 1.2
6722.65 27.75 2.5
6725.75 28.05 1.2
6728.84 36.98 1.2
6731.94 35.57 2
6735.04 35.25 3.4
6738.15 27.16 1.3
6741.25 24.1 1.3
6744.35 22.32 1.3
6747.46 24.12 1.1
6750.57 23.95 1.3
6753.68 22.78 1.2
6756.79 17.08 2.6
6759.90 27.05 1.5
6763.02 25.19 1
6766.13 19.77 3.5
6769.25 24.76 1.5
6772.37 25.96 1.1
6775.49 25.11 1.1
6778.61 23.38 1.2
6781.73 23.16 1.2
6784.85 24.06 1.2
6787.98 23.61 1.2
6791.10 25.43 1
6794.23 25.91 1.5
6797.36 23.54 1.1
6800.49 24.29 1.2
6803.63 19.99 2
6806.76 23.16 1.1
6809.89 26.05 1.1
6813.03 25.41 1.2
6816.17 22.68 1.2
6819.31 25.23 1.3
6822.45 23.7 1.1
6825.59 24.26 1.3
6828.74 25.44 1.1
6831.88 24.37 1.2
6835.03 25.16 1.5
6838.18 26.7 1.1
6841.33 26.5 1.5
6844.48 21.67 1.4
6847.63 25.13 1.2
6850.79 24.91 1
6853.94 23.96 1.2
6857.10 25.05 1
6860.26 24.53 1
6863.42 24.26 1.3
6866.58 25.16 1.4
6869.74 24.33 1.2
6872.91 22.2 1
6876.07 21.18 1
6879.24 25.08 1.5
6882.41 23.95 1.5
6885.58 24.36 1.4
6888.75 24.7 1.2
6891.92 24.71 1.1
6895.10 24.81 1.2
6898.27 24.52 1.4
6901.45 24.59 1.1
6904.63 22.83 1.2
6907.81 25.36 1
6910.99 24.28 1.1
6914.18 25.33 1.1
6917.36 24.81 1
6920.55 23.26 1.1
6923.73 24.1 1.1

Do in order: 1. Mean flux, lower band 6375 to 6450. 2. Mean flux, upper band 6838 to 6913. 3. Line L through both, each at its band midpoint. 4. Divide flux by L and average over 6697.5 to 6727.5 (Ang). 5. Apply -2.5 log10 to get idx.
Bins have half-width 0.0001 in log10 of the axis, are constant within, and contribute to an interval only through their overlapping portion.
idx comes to -0.21 mag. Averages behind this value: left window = 24.6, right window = 24.3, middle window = 29.5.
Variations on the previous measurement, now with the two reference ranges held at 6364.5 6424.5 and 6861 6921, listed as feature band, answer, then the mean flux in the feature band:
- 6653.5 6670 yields -0.023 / 24.9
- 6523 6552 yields -0.187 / 29.1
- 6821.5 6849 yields -0.024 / 24.8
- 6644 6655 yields 0.046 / 23.4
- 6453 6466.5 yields 0.045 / 23.5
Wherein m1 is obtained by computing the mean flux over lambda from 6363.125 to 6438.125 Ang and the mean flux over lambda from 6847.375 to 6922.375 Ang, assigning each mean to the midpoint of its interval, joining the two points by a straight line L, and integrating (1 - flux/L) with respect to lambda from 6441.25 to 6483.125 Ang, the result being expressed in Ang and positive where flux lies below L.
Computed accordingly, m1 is 0.5 Ang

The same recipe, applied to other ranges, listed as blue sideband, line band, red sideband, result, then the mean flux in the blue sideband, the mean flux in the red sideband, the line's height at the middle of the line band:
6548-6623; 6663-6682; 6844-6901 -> 6.78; 44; 24.2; 38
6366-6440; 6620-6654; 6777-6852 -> 0.15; 24.7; 24.3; 24.5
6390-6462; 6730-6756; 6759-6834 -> -2.69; 24.5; 24.2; 24.3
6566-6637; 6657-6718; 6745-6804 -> 6.70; 33.6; 23.7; 28.7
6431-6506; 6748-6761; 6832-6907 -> 0.88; 24.2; 24.4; 24.3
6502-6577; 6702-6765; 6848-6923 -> 5.34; 39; 24.3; 30.8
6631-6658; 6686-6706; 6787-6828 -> 0.73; 24.5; 24.1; 24.4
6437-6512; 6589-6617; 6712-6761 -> 1.91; 24.1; 29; 26.5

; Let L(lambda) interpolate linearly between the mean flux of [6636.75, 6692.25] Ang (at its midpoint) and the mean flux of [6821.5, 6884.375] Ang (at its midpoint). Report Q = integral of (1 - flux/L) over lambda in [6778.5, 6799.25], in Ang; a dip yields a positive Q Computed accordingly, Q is 0.0 Ang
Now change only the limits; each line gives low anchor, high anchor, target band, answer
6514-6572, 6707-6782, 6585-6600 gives 1.4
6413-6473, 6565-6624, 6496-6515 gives 3.1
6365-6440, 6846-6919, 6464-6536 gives 0.5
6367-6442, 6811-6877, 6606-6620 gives -0.3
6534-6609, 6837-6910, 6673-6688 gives 5.5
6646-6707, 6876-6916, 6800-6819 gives 0.4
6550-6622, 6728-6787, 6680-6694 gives 4.5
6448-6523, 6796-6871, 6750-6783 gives 1.2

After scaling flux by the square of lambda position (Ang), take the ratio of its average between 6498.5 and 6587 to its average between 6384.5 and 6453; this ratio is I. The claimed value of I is 1.75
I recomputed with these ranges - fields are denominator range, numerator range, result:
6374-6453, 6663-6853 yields 1.15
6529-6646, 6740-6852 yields 0.68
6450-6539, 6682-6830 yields 1.14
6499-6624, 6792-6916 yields 0.72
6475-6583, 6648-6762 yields 0.76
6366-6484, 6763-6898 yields 1.12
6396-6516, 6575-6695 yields 1.21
